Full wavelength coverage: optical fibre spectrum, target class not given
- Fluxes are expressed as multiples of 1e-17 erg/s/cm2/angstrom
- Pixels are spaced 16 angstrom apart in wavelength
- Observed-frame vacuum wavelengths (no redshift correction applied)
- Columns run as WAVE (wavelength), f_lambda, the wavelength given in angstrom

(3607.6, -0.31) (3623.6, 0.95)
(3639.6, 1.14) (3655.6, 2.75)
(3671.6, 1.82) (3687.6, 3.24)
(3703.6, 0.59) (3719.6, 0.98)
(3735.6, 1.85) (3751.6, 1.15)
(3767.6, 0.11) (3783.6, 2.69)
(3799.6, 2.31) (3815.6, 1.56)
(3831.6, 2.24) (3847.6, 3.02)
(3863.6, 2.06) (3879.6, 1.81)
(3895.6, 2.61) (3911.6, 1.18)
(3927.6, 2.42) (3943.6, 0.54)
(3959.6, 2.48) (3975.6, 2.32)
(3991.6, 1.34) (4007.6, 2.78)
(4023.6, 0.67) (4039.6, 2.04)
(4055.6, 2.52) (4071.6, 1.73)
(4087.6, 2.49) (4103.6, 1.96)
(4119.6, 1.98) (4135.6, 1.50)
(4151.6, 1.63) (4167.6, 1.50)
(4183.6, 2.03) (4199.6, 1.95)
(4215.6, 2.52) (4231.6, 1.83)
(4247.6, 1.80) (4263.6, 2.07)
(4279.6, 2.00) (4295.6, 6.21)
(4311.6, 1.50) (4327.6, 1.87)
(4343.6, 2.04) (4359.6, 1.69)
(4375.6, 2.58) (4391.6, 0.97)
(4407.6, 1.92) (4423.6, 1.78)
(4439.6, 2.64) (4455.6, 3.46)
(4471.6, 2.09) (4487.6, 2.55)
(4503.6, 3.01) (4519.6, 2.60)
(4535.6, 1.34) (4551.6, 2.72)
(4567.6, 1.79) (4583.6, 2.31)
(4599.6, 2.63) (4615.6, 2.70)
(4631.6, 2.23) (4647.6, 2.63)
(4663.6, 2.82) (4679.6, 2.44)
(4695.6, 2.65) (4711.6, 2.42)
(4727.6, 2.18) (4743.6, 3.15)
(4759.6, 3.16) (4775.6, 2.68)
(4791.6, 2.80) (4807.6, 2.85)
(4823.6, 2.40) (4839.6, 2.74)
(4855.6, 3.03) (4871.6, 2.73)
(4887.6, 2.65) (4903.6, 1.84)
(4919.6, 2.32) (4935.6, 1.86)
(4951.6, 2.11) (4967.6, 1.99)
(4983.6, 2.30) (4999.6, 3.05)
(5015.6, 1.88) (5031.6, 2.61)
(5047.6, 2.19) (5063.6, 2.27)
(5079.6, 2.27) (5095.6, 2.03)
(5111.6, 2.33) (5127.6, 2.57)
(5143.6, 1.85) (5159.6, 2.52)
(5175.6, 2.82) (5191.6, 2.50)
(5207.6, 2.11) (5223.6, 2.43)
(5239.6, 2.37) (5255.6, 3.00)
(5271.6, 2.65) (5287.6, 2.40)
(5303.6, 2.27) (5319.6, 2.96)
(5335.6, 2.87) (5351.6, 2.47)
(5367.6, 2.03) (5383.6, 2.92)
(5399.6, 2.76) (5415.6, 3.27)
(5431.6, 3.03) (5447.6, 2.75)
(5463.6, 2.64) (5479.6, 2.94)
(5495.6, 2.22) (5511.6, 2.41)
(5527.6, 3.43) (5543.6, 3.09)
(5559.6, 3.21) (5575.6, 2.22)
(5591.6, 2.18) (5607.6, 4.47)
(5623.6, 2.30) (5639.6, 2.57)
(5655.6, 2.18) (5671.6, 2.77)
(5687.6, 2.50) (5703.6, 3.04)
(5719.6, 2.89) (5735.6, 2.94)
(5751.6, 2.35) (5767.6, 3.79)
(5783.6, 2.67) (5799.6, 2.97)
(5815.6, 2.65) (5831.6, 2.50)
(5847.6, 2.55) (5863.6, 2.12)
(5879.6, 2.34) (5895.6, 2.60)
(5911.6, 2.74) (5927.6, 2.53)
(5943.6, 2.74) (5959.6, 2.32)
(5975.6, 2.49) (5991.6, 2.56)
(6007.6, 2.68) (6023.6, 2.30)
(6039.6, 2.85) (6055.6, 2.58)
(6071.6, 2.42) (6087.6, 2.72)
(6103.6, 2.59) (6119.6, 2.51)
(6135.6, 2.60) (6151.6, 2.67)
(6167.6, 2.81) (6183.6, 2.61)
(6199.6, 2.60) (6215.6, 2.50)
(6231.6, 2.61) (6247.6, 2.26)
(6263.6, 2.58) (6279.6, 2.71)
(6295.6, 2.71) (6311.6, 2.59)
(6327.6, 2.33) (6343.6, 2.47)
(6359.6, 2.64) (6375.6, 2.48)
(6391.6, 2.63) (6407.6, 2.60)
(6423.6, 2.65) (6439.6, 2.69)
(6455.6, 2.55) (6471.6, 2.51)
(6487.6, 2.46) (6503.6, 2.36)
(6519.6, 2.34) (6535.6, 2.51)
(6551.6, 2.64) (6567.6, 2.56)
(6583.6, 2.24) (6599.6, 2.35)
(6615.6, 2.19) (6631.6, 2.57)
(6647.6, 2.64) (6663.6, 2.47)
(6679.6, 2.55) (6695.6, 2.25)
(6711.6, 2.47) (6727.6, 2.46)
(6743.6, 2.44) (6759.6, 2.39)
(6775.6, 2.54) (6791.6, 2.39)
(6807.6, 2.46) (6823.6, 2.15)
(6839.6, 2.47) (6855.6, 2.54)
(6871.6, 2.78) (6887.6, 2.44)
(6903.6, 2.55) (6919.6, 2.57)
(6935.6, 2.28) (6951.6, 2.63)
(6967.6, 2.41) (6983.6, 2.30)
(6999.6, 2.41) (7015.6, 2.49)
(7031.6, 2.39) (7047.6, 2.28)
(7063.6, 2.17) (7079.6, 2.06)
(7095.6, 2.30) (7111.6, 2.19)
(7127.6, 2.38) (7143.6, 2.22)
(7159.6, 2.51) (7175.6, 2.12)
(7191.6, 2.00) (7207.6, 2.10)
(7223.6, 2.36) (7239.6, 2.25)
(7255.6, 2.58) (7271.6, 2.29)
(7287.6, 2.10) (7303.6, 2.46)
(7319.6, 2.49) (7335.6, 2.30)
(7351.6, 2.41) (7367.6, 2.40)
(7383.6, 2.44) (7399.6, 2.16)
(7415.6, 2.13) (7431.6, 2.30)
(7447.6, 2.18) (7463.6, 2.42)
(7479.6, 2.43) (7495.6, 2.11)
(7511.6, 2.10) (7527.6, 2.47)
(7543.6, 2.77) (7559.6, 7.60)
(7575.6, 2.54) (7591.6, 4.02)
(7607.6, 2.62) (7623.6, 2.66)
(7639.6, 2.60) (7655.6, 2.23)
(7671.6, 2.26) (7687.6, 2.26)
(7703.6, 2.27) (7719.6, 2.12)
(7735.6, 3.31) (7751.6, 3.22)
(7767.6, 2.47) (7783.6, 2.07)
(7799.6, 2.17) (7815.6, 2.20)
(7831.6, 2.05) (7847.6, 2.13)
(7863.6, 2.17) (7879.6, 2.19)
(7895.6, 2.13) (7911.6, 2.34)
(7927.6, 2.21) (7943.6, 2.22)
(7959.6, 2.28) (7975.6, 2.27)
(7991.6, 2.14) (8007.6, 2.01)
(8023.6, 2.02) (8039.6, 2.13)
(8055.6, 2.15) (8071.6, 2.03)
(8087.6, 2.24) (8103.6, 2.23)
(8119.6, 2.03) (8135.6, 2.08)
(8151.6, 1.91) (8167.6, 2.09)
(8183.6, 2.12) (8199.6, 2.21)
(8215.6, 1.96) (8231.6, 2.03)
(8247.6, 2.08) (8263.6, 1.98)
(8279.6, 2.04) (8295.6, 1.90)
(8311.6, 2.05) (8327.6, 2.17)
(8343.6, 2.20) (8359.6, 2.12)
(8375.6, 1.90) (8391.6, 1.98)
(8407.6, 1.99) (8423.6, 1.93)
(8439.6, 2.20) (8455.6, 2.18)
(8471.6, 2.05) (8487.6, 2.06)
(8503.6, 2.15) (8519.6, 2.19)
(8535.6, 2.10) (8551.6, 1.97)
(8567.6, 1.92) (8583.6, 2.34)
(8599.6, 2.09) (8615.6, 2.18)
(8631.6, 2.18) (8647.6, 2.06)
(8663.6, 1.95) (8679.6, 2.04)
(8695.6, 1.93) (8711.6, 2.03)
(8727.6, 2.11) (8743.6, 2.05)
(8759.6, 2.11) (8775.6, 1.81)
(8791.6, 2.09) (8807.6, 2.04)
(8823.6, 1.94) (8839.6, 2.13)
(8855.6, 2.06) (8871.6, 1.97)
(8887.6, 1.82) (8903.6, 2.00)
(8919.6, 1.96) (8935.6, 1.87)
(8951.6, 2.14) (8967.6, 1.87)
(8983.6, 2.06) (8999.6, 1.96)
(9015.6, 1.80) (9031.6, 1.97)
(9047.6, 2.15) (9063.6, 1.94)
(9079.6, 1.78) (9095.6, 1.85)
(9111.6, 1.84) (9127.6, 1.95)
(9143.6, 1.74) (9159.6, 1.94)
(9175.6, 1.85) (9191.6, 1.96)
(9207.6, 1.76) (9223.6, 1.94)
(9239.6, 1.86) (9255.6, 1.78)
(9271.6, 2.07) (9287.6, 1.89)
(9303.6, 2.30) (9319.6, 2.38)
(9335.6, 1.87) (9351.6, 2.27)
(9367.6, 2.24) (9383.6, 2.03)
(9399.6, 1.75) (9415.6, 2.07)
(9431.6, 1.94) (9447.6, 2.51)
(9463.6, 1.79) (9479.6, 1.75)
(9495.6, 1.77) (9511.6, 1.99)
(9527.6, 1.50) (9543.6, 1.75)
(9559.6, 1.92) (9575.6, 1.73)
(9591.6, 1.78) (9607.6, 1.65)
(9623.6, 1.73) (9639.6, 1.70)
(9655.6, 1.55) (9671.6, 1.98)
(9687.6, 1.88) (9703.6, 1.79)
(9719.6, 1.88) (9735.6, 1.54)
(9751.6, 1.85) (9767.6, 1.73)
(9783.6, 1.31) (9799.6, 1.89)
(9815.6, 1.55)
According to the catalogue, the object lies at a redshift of 0.152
